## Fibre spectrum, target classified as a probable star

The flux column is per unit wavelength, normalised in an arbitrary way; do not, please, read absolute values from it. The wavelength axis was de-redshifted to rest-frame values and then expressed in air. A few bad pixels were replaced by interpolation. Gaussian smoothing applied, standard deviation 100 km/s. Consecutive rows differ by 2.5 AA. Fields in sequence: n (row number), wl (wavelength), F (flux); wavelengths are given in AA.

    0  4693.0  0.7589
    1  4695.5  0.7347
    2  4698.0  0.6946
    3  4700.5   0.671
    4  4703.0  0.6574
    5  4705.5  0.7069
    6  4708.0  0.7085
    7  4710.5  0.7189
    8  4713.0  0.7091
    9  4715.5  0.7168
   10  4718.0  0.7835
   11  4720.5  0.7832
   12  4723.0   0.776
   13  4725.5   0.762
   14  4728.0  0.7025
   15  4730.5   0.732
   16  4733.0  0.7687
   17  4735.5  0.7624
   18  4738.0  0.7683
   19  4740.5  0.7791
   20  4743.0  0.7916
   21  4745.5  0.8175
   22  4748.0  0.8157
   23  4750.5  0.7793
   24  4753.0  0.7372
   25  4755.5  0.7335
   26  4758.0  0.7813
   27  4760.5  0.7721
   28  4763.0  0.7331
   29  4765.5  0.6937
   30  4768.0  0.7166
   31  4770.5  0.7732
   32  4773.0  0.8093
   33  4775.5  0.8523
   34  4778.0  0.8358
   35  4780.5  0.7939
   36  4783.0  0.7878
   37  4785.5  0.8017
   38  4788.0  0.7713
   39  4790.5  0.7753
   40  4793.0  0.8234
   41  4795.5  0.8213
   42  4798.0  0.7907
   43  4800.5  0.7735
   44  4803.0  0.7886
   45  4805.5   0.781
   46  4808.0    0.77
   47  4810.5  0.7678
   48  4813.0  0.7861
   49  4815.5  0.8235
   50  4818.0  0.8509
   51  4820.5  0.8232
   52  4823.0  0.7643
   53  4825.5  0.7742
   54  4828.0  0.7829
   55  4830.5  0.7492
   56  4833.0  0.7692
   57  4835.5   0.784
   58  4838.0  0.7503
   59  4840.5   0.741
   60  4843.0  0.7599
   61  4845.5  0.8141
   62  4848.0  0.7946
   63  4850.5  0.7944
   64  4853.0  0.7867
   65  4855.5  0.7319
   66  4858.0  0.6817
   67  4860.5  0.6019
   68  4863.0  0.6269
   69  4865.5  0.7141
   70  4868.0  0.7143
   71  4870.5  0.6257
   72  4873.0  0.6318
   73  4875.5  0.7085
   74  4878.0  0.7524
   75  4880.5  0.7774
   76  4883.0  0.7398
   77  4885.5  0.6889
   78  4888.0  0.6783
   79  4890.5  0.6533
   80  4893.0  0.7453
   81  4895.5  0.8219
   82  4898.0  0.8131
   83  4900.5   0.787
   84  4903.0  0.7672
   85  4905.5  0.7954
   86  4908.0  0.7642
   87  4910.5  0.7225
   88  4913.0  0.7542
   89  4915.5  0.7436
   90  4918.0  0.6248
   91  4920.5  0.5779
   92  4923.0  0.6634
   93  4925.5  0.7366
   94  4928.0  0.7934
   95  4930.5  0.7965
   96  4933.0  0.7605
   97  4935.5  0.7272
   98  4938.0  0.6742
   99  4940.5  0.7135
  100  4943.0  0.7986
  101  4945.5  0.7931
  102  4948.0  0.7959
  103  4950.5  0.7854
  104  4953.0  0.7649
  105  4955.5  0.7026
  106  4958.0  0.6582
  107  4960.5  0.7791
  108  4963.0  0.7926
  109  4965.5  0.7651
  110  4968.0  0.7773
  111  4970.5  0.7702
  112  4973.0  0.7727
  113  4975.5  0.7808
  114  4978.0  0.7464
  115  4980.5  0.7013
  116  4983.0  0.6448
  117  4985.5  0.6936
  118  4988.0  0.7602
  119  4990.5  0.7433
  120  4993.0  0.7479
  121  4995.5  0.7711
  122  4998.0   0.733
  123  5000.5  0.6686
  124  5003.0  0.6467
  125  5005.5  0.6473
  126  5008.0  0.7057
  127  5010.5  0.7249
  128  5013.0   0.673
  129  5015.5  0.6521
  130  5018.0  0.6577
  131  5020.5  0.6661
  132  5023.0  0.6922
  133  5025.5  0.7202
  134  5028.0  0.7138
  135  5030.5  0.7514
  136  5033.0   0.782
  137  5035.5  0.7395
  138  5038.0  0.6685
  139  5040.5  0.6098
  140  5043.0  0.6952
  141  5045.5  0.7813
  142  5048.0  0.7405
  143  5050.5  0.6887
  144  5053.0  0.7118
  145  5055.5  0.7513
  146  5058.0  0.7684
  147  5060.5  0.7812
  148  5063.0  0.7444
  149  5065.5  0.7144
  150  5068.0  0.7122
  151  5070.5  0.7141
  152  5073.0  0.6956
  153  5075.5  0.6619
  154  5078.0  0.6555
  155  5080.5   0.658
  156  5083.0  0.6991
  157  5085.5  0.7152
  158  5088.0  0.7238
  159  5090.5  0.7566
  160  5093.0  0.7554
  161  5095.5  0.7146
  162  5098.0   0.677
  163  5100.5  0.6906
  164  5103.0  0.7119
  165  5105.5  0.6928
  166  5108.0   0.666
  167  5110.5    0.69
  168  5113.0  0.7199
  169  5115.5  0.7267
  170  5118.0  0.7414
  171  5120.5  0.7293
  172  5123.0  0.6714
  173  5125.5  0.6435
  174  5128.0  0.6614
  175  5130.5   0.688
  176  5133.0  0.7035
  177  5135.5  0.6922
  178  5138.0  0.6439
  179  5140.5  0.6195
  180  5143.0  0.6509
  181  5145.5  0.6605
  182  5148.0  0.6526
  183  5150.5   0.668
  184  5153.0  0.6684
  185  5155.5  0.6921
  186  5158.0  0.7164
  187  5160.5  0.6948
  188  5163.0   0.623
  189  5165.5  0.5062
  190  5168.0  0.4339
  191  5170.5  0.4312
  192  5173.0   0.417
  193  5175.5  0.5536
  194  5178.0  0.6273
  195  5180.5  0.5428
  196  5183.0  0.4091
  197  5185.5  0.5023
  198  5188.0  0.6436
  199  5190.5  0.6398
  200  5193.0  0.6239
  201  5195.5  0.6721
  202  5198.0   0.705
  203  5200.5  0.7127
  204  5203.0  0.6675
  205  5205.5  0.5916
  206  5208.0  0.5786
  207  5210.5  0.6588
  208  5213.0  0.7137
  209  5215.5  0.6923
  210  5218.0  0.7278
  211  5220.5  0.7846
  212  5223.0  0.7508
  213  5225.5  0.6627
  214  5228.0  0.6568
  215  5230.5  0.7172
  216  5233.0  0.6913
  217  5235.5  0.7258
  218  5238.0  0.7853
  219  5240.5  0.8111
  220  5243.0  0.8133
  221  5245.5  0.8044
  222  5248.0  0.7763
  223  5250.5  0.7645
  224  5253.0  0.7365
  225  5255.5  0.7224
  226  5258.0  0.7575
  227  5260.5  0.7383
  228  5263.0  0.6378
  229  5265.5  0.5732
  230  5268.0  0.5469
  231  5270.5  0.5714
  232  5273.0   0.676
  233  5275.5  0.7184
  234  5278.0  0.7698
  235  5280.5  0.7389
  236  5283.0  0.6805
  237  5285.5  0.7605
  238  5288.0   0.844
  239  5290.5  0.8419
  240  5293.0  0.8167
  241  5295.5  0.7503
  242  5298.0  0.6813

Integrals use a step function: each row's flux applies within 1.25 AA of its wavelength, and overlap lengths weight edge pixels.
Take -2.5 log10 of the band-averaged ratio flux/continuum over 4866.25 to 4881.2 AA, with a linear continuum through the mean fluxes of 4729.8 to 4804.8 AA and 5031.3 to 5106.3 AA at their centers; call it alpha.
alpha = 0.085 mag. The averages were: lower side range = 0.78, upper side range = 0.714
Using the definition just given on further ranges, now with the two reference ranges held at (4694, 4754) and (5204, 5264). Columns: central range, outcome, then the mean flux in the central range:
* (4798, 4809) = -0.06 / 0.78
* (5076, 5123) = 0.03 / 0.705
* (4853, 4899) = 0.05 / 0.708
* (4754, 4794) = -0.05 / 0.778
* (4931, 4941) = 0.01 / 0.725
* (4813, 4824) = -0.10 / 0.813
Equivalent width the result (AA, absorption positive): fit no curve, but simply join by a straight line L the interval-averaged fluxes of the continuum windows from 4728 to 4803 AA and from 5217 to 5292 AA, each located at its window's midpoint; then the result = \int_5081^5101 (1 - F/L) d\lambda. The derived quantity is 0.8 AA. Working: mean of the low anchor 0.778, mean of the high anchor 0.726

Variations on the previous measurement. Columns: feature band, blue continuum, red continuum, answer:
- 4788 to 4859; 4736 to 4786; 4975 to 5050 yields -1.87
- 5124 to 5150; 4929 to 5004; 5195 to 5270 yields 2.05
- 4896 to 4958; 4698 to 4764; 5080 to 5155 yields -2.13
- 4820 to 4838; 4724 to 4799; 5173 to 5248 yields -0.34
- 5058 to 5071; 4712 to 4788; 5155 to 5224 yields -1.52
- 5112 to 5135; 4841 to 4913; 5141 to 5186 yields -3.60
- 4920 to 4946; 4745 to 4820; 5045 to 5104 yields 0.59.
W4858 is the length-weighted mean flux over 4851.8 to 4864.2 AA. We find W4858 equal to 0.686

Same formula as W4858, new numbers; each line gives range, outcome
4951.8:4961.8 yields 0.726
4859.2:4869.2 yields 0.664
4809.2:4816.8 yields 0.793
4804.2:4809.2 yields 0.776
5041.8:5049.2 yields 0.739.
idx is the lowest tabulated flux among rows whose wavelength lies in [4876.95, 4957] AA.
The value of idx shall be 0.5779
